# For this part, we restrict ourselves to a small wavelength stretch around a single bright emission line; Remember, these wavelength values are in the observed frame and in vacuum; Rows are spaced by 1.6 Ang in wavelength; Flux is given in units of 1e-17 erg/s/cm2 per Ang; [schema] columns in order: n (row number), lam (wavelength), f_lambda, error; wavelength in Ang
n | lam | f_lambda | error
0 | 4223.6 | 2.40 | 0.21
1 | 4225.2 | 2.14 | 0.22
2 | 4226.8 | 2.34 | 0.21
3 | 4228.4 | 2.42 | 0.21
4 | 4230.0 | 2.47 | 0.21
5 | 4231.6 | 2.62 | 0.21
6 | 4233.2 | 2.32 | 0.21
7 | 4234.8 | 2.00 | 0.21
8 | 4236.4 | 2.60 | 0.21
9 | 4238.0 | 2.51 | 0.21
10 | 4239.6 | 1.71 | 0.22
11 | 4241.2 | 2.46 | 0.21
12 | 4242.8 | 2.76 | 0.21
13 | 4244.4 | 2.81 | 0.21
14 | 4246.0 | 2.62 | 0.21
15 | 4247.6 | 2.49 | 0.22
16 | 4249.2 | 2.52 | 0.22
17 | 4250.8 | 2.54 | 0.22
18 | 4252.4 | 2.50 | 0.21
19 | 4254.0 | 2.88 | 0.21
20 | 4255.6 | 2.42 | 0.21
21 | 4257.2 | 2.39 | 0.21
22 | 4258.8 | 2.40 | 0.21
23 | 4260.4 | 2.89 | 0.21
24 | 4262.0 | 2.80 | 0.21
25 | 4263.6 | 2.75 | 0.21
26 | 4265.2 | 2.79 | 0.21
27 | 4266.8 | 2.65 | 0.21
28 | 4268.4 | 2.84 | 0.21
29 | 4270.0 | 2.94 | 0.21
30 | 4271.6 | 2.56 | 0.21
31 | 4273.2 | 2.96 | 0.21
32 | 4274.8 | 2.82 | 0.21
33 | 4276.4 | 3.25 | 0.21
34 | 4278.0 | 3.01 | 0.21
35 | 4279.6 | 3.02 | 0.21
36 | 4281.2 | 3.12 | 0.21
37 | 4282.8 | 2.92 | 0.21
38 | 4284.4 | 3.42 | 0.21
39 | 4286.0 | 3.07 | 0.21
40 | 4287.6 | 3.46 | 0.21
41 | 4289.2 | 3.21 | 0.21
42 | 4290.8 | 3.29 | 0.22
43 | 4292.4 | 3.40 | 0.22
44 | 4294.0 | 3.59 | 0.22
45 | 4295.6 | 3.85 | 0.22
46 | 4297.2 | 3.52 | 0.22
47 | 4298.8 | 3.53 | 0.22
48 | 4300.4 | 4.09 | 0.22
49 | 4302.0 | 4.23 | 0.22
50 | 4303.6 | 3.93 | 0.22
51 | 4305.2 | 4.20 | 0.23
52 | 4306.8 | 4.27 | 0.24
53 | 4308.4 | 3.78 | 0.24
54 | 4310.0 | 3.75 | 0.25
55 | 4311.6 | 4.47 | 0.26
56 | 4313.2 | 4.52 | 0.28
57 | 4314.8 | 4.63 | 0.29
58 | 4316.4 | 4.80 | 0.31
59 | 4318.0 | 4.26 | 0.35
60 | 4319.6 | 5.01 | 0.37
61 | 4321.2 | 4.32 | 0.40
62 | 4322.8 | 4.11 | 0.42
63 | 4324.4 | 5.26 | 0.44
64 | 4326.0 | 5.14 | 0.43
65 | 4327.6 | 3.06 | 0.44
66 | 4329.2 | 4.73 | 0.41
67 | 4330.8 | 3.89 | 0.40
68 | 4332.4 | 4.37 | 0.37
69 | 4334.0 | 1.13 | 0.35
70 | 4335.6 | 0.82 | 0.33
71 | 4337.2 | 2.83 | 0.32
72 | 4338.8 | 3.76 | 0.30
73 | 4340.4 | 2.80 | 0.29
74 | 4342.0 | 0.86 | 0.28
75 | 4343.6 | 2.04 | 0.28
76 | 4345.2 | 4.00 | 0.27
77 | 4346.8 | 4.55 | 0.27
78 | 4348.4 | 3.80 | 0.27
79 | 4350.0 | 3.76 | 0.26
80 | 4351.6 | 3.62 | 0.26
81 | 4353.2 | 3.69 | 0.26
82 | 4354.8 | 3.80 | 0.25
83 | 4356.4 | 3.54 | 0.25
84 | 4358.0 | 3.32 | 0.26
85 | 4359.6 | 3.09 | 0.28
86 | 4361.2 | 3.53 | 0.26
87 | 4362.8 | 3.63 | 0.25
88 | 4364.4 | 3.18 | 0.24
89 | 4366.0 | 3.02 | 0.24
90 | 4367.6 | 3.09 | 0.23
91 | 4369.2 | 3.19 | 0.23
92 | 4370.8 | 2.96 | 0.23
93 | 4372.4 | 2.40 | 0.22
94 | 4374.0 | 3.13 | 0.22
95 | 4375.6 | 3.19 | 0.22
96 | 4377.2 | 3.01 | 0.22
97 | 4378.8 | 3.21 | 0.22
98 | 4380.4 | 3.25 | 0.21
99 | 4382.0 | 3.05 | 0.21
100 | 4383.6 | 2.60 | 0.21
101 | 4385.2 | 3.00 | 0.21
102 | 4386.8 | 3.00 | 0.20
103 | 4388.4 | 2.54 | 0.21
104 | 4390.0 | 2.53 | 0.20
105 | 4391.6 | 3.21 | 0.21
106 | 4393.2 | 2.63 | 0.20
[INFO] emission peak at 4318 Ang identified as C IV 1549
